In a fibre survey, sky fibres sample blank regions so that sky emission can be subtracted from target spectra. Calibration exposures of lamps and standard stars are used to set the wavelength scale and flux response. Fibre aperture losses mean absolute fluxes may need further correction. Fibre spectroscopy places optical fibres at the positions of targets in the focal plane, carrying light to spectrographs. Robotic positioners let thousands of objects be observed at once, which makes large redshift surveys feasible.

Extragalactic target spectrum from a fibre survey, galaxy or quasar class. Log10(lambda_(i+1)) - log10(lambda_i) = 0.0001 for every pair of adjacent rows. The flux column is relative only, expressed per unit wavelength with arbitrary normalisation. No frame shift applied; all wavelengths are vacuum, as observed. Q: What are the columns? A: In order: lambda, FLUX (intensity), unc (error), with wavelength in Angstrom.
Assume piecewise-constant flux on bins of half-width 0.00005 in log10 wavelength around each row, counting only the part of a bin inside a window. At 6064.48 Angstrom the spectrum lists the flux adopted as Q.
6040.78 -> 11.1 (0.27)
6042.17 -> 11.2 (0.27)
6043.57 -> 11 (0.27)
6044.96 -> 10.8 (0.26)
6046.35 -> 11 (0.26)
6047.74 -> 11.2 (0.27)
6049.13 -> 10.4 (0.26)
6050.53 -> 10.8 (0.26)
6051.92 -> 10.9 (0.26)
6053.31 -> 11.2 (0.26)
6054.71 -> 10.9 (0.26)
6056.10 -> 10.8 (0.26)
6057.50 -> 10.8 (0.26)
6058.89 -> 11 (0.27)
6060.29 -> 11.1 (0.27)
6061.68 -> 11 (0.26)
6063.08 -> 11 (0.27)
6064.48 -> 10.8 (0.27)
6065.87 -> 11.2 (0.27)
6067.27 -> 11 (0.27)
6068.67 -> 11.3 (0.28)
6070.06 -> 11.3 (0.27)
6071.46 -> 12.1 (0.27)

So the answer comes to 10.8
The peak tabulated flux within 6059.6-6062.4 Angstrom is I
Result 11.1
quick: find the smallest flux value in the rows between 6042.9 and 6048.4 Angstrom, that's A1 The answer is 10.8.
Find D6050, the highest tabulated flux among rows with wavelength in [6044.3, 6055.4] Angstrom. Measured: 11.2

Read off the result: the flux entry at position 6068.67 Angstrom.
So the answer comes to 11.3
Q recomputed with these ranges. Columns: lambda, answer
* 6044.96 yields 10.8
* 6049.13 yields 10.4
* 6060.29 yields 11.1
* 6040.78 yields 11.1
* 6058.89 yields 11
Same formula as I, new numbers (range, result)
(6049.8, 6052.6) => 10.9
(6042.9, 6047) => 11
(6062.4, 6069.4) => 11.3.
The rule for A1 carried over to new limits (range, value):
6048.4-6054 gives 10.4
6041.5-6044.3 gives 11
